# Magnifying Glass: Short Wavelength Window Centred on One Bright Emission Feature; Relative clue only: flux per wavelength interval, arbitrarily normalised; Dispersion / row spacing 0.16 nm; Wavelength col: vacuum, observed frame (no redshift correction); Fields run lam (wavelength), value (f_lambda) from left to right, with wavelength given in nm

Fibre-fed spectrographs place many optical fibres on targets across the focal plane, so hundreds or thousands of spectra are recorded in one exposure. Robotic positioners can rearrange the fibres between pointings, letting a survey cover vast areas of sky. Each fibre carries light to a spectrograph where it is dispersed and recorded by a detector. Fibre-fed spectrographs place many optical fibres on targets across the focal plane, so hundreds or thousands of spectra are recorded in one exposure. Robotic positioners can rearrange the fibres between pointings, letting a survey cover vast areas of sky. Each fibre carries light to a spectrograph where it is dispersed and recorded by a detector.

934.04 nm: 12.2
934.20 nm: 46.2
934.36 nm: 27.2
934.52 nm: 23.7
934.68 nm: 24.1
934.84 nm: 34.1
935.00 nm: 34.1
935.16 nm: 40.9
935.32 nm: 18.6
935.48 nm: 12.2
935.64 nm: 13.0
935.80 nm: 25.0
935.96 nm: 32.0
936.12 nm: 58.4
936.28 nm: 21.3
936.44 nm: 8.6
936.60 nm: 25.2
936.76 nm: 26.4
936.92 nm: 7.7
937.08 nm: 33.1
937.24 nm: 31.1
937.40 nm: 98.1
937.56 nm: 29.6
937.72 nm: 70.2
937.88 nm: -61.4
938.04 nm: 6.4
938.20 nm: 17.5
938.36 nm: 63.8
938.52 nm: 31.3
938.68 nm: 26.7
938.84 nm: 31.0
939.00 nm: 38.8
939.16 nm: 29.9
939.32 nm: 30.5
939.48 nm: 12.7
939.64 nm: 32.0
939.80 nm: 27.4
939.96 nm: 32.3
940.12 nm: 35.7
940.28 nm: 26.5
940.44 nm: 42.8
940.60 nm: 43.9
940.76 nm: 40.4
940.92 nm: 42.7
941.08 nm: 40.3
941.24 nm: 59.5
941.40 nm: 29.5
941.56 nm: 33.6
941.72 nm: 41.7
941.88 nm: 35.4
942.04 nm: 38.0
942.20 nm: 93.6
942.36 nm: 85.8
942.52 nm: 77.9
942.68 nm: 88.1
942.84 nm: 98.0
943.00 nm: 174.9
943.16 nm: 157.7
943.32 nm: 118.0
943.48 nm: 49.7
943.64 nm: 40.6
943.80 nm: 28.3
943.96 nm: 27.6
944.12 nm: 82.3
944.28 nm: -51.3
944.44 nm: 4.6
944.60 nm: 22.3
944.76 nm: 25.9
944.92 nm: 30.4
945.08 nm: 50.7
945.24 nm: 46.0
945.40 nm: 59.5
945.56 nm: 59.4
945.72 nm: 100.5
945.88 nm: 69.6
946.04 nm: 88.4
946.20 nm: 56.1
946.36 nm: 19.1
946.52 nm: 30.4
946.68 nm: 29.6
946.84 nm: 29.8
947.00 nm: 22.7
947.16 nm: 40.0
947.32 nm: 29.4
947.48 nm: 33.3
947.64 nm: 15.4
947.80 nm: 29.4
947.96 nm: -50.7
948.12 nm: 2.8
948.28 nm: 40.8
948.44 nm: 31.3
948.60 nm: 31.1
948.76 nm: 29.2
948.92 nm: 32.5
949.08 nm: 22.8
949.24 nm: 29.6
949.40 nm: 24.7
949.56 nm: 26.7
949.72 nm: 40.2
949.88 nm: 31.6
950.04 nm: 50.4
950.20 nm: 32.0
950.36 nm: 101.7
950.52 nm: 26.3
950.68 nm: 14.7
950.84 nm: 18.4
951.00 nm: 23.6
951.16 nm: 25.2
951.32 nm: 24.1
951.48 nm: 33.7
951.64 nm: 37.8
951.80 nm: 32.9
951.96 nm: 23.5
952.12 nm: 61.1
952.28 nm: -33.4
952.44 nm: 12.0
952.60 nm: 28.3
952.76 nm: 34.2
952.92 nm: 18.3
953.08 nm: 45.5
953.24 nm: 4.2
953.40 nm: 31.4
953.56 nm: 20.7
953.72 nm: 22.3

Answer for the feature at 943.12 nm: Halpha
